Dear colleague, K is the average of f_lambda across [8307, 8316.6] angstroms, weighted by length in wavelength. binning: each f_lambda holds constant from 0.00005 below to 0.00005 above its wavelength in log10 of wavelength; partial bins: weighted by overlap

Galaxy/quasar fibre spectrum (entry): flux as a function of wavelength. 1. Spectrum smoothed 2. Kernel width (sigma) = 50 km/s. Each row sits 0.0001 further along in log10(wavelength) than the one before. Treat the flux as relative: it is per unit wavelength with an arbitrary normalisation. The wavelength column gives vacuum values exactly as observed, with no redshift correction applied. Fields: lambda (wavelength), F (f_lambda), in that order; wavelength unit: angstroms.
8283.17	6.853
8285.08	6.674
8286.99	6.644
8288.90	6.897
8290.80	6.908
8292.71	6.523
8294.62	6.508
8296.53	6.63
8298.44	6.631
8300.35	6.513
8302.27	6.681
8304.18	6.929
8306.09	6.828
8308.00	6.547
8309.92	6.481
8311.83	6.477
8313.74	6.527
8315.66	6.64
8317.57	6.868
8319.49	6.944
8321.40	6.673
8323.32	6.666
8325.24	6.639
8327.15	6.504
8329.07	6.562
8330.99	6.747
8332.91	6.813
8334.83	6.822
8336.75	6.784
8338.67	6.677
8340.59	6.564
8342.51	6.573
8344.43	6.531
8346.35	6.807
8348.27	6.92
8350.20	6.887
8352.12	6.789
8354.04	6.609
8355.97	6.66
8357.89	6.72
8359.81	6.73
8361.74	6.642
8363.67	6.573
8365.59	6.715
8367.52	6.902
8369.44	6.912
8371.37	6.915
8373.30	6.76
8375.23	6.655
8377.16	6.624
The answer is 6.53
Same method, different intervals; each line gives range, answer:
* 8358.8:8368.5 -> 6.72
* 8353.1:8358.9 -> 6.67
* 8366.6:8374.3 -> 6.87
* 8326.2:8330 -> 6.53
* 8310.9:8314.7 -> 6.5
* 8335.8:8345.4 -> 6.63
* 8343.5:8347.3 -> 6.67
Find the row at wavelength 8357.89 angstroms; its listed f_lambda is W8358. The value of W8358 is 6.72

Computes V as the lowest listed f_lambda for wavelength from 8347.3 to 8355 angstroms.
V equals 6.609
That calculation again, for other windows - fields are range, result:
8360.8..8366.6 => 6.573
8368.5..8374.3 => 6.76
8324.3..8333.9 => 6.504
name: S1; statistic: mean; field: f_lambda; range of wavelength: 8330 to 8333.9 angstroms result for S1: 6.77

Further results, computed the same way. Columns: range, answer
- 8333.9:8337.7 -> 6.8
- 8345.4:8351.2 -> 6.87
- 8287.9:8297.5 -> 6.7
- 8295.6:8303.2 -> 6.61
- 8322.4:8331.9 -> 6.62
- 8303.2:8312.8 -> 6.66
